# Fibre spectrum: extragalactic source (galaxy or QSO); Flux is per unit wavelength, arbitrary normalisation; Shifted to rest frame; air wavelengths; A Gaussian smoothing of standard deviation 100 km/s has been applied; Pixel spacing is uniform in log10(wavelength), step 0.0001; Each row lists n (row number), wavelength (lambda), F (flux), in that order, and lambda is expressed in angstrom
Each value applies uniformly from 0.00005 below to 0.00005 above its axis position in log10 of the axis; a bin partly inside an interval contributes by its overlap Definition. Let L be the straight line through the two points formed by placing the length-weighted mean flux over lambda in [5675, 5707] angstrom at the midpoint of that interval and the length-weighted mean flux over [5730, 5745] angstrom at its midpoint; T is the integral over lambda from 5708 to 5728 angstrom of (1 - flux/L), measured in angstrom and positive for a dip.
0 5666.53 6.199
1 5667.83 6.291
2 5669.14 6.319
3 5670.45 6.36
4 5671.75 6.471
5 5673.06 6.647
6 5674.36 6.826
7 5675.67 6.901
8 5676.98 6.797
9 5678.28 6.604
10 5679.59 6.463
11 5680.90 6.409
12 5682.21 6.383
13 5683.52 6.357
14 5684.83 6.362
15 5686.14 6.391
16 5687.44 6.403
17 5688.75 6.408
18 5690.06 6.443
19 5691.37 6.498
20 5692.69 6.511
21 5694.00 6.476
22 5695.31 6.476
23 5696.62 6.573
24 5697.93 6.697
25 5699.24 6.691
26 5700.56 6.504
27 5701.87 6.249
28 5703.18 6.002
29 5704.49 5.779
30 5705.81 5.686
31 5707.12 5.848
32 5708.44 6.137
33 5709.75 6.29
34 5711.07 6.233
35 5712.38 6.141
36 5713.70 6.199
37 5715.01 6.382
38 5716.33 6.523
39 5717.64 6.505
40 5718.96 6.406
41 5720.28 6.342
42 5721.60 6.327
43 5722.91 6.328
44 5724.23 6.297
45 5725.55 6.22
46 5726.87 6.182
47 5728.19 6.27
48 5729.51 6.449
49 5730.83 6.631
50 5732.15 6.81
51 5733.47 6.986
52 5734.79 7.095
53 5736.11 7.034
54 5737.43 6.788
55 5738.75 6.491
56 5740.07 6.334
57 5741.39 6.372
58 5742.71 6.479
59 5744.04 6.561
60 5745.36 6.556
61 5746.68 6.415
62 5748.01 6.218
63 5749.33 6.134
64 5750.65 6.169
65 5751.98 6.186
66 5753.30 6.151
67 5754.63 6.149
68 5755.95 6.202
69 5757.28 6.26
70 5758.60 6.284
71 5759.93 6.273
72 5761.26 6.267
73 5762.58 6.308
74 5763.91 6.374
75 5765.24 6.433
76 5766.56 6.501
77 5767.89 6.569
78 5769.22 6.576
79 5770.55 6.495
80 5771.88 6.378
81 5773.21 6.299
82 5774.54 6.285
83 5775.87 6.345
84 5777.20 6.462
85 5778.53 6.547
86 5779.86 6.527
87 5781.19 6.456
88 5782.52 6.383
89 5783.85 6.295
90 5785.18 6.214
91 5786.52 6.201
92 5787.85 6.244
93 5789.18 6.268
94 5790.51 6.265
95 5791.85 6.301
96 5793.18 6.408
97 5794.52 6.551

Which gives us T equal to 0.8 angstrom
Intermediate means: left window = 6.41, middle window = 6.3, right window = 6.69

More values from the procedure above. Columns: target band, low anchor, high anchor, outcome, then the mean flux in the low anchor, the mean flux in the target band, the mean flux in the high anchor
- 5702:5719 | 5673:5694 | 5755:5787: 0.83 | 6.52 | 6.16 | 6.37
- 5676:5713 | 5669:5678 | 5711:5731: 0.85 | 6.64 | 6.36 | 6.34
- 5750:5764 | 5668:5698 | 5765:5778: 0.46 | 6.5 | 6.23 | 6.44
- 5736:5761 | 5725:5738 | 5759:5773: 0.67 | 6.65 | 6.35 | 6.41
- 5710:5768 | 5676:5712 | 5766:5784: 0.02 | 6.36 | 6.4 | 6.44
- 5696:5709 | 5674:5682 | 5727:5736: 0.88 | 6.64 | 6.21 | 6.69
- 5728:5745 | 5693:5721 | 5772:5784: -0.82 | 6.3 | 6.65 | 6.41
